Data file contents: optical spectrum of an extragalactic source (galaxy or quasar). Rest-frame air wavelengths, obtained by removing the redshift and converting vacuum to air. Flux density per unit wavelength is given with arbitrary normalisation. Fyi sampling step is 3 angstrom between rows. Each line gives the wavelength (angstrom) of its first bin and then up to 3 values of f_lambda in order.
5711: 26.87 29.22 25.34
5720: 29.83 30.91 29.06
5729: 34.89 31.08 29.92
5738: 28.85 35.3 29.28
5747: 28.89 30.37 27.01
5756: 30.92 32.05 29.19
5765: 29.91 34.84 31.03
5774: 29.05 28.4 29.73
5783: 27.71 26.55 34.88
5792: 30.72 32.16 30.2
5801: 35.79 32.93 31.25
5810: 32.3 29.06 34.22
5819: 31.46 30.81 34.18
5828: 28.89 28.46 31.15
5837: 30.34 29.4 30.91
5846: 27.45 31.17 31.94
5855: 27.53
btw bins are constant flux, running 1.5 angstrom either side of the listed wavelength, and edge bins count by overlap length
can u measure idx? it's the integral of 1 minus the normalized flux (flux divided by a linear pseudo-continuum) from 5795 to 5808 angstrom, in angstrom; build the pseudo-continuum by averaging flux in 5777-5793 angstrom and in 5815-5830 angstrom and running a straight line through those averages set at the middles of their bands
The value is -0.8 angstrom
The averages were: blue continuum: 29.8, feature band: 32.5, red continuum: 31.7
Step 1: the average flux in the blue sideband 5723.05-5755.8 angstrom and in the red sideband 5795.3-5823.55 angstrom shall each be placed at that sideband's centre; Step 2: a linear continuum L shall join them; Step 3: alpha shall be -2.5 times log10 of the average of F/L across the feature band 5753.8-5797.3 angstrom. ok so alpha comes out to 0.03 mag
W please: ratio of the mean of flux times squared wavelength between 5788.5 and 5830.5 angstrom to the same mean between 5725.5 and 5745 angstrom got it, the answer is 1.0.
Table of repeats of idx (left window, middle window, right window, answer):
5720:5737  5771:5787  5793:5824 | 1.5 angstrom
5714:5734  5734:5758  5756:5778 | 0.2 angstrom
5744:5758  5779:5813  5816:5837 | -0.9 angstrom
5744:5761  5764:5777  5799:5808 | 0.0 angstrom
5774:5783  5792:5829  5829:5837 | -3.1 angstrom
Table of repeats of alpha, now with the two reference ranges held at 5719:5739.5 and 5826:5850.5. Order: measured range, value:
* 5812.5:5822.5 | -0.06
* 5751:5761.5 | 0.02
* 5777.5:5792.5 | 0.02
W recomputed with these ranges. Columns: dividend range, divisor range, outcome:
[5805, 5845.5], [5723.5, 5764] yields 1.04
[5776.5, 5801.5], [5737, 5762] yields 1.02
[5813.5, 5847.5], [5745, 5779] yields 1.04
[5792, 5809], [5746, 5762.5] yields 1.10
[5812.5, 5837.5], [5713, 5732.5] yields 1.07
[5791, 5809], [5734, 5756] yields 1.09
